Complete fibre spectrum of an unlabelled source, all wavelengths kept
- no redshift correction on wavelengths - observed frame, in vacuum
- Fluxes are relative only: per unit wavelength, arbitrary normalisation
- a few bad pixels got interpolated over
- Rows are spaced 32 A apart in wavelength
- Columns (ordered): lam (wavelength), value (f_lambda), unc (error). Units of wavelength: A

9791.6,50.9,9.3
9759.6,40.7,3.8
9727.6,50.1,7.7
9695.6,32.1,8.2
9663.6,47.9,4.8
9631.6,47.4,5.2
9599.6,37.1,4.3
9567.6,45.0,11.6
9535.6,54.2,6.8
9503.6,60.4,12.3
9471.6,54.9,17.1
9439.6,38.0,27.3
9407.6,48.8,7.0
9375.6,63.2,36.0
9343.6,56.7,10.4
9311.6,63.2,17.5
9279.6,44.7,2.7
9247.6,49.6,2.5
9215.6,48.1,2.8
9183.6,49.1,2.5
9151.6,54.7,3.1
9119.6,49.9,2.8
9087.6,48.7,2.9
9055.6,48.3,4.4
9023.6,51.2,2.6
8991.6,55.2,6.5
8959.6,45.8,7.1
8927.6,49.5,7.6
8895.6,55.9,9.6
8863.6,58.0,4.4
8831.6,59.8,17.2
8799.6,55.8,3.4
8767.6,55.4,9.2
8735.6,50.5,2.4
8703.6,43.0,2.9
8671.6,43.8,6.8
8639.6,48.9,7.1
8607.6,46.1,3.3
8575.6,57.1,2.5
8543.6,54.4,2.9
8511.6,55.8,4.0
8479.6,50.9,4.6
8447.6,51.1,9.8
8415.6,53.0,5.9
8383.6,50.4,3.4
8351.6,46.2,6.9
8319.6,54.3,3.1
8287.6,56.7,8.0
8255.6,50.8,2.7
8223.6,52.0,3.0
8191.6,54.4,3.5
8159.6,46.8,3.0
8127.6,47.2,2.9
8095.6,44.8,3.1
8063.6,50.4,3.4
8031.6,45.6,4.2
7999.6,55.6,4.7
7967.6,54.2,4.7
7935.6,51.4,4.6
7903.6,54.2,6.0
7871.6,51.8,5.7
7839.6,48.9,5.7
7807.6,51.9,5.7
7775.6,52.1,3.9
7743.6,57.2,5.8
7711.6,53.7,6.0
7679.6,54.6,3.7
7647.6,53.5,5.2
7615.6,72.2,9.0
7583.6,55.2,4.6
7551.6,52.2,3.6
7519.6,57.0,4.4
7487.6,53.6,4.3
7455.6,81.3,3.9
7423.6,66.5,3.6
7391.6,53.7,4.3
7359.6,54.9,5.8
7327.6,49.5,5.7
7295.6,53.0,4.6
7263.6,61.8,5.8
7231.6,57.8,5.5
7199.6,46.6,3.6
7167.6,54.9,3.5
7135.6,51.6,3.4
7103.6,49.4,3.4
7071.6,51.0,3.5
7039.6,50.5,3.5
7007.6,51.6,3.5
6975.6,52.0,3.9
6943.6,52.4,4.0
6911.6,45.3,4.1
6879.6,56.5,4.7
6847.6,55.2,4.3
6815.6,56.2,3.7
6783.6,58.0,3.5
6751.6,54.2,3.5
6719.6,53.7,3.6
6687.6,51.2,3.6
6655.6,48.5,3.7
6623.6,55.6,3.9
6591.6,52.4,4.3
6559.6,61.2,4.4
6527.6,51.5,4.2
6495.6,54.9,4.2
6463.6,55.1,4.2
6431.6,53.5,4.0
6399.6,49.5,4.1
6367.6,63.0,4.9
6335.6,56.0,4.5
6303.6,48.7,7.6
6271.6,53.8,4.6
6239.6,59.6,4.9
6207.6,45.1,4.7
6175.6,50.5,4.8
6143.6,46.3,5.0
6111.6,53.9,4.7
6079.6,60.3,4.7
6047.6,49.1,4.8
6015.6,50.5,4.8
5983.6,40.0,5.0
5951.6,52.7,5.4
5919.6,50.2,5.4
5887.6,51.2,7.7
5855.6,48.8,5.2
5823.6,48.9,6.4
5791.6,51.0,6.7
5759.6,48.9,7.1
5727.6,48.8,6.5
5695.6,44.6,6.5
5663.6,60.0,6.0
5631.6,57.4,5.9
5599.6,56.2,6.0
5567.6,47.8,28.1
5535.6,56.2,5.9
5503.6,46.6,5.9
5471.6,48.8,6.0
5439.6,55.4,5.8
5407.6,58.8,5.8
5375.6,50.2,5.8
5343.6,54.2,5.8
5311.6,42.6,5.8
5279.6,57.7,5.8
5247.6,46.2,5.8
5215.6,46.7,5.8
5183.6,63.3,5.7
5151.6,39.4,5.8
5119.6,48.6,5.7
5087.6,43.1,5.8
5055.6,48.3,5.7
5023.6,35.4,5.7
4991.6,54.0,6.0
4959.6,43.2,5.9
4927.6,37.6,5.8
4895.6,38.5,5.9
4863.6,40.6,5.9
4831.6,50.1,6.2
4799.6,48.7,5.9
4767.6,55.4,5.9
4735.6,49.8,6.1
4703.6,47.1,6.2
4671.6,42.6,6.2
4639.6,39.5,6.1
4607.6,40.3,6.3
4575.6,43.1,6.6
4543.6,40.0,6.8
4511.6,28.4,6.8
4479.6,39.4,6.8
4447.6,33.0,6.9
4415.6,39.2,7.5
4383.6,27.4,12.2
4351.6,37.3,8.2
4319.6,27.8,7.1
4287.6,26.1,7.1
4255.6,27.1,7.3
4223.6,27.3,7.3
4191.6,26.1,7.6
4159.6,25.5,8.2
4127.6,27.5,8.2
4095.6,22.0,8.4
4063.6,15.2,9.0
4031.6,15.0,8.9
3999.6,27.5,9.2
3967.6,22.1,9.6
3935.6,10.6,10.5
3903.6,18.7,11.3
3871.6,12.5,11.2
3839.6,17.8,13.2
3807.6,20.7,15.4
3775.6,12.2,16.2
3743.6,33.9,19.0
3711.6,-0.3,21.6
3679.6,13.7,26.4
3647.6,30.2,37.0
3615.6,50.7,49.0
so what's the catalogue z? 0.13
